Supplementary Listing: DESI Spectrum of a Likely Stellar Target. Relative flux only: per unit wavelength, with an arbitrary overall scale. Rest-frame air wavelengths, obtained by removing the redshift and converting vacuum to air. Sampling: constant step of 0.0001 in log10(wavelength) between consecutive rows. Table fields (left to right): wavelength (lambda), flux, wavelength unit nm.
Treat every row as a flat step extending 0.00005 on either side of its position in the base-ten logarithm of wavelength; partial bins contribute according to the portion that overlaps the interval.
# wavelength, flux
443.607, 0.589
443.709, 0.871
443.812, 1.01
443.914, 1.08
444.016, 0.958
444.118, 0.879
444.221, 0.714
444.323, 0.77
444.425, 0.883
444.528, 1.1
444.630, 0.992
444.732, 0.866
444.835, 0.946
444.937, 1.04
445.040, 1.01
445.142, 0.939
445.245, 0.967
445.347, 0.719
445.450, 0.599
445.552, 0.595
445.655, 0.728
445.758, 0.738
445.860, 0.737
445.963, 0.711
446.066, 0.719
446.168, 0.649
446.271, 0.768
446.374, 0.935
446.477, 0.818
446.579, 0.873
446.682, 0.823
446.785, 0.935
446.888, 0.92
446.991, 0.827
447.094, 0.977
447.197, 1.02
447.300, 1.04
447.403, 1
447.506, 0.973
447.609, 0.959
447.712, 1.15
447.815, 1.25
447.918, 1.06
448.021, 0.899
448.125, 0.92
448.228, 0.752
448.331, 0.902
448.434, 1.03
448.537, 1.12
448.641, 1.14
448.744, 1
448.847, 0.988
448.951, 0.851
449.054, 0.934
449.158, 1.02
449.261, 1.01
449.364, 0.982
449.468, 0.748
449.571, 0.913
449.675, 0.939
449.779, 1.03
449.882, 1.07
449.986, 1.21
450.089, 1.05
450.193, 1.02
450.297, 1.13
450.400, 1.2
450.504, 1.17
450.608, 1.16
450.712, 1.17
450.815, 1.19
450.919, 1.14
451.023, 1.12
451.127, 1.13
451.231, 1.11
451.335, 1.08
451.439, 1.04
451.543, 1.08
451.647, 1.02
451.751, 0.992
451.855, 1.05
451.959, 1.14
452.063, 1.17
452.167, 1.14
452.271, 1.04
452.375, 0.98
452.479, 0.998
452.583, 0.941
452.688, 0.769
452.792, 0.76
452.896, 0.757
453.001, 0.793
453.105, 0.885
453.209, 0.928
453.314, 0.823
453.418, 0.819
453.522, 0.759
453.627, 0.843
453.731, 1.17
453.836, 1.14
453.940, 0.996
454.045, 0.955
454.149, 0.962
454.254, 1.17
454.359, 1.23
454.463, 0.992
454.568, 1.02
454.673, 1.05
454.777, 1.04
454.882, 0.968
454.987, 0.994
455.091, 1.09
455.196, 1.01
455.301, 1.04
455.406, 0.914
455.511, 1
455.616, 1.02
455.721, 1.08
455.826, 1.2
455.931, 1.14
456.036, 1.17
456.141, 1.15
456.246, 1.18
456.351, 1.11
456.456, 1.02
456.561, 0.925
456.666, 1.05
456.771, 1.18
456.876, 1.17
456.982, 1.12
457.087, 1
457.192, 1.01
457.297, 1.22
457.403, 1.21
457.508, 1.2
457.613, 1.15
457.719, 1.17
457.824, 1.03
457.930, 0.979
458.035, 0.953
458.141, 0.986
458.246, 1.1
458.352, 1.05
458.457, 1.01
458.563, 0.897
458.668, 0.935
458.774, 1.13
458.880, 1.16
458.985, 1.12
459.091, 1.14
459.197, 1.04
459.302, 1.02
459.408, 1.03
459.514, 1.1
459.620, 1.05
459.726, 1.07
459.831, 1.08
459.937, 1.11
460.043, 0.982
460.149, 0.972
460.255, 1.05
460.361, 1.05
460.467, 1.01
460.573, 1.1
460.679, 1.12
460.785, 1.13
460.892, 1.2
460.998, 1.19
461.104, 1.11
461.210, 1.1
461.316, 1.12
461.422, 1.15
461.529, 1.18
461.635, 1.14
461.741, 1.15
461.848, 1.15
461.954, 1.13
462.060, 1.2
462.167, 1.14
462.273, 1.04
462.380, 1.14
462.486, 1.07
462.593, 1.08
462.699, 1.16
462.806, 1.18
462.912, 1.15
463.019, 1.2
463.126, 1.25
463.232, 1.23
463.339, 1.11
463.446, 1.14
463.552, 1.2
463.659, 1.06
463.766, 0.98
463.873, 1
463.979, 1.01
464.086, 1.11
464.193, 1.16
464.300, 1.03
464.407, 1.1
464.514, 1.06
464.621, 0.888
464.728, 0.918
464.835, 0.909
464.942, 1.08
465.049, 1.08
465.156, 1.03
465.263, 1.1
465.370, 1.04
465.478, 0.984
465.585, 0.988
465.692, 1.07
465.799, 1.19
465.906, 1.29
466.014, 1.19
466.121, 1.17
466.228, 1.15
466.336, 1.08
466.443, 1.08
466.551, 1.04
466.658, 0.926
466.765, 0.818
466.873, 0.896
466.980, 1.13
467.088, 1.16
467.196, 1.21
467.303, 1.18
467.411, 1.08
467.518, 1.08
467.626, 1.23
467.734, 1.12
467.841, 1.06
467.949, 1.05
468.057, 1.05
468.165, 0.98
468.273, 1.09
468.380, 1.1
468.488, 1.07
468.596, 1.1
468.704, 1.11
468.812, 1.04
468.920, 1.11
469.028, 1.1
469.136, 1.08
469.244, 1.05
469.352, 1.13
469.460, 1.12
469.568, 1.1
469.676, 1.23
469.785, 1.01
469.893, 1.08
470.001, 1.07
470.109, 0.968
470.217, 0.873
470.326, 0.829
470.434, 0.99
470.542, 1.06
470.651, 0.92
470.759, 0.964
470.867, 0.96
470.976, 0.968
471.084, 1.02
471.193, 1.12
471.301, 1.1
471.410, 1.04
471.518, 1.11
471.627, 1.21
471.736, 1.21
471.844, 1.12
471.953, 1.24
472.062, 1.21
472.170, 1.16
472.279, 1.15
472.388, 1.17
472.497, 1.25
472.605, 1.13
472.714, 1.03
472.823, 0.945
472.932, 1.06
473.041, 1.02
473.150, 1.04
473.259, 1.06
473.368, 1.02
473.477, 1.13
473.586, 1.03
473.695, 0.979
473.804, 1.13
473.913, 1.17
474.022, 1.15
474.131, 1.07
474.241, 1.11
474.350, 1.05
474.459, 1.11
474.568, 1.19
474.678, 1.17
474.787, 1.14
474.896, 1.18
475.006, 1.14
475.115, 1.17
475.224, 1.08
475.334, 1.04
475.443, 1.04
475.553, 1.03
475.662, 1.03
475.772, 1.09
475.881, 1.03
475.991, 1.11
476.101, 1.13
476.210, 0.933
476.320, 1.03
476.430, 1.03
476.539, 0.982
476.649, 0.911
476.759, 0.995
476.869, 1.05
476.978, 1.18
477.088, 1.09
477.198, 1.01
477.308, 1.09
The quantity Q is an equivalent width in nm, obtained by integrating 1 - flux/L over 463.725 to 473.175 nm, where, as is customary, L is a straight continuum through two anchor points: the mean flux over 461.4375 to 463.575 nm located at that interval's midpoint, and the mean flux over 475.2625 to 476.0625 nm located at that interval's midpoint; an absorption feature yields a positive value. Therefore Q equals 0.31 nm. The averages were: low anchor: 1.15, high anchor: 1.05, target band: 1.07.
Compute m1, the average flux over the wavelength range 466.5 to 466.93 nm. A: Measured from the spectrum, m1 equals 0.923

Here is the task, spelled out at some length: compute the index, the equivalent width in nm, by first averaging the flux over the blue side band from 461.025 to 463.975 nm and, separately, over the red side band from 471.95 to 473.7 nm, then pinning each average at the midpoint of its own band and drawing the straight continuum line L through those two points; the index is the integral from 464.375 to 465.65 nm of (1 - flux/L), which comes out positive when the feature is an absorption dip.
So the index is 0.12 nm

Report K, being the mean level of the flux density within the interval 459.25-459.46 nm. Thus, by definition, 1.02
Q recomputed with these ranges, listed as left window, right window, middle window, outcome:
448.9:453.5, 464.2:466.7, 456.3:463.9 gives -0.39 nm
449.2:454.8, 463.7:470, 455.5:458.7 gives -0.13 nm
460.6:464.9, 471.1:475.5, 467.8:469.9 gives 0.05 nm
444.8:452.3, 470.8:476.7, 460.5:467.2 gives -0.34 nm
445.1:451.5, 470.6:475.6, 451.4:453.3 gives 0.03 nm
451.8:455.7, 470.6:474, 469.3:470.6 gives 0.04 nm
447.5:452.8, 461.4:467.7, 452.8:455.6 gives 0.21 nm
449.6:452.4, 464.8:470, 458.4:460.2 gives 0.06 nm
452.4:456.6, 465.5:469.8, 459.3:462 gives -0.15 nm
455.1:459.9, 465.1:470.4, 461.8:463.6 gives -0.13 nm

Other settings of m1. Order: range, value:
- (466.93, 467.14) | 1.14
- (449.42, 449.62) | 0.833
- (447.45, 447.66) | 0.967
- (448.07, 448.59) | 0.944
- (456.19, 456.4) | 1.15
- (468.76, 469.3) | 1.08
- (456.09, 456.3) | 1.17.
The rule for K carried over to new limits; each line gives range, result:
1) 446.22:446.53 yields 0.842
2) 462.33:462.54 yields 1.1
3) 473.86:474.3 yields 1.12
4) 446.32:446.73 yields 0.862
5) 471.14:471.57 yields 1.09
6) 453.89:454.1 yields 0.976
